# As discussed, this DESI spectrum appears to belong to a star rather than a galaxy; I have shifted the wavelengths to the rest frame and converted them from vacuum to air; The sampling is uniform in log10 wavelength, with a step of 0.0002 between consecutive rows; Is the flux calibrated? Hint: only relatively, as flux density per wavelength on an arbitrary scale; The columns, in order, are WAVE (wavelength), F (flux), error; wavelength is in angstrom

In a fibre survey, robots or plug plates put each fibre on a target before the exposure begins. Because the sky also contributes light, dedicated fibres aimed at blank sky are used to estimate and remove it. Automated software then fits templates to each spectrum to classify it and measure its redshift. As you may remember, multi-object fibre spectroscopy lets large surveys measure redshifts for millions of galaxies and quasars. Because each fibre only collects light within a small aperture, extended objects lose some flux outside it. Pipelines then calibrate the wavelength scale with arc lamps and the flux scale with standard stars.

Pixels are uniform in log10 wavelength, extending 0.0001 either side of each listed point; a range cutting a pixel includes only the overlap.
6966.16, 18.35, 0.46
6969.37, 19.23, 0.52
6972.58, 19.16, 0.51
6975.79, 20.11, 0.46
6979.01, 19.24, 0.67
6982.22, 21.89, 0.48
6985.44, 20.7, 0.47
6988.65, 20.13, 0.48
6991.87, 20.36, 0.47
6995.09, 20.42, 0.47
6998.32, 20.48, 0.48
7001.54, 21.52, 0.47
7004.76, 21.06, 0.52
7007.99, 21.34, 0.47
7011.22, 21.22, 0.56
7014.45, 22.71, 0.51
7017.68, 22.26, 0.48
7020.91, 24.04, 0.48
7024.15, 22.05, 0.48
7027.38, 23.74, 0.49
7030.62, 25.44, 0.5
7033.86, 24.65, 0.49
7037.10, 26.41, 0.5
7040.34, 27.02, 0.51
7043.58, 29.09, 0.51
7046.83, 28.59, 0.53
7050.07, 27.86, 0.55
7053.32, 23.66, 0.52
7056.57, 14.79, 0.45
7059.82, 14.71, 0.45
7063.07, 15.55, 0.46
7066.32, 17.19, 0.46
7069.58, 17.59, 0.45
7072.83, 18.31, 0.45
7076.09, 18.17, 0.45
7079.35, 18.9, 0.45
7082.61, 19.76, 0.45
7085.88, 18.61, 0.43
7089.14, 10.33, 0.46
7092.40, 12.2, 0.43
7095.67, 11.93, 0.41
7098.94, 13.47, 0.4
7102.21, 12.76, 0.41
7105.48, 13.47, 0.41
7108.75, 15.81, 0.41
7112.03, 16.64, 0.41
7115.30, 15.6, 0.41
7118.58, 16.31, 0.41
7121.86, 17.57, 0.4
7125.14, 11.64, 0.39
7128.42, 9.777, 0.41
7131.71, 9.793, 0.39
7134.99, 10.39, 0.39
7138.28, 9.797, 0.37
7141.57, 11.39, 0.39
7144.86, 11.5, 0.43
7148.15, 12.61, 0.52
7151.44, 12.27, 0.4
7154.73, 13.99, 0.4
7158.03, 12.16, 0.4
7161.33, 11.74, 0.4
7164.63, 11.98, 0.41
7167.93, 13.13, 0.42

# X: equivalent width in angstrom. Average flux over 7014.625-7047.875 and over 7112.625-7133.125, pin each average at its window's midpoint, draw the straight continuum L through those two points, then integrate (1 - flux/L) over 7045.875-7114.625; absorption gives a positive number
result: 7.40 angstrom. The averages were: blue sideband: 25.2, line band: 17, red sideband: 13.6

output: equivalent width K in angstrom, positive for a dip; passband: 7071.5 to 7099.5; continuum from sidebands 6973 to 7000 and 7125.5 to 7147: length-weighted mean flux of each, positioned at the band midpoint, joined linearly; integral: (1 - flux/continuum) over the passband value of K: -3.71 angstrom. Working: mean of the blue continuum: 20.4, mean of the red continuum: 10.6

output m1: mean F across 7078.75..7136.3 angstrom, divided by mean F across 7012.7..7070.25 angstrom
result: 0.6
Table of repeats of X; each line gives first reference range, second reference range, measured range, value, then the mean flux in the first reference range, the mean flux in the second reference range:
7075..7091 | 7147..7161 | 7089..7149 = 8.0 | 17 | 12.7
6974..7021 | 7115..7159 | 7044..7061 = -4.7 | 21.1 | 12.4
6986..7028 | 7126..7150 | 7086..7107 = 2.1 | 21.6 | 10.8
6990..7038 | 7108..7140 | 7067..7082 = -0.8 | 22.4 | 13.3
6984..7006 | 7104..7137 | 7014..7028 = -2.7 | 20.7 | 13.7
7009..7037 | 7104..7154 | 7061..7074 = 1.3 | 23.4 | 13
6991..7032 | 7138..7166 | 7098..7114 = 0.8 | 22.1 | 12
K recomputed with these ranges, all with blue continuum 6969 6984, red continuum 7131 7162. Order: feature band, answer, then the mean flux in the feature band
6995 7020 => -4.2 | 21.5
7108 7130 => -2.9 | 14.7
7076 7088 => -3.1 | 18.6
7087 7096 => 1.6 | 11.8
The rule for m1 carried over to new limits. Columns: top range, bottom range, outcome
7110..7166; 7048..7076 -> 0.67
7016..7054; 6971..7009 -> 1.24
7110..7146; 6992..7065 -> 0.57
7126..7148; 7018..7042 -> 0.43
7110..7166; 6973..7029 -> 0.59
